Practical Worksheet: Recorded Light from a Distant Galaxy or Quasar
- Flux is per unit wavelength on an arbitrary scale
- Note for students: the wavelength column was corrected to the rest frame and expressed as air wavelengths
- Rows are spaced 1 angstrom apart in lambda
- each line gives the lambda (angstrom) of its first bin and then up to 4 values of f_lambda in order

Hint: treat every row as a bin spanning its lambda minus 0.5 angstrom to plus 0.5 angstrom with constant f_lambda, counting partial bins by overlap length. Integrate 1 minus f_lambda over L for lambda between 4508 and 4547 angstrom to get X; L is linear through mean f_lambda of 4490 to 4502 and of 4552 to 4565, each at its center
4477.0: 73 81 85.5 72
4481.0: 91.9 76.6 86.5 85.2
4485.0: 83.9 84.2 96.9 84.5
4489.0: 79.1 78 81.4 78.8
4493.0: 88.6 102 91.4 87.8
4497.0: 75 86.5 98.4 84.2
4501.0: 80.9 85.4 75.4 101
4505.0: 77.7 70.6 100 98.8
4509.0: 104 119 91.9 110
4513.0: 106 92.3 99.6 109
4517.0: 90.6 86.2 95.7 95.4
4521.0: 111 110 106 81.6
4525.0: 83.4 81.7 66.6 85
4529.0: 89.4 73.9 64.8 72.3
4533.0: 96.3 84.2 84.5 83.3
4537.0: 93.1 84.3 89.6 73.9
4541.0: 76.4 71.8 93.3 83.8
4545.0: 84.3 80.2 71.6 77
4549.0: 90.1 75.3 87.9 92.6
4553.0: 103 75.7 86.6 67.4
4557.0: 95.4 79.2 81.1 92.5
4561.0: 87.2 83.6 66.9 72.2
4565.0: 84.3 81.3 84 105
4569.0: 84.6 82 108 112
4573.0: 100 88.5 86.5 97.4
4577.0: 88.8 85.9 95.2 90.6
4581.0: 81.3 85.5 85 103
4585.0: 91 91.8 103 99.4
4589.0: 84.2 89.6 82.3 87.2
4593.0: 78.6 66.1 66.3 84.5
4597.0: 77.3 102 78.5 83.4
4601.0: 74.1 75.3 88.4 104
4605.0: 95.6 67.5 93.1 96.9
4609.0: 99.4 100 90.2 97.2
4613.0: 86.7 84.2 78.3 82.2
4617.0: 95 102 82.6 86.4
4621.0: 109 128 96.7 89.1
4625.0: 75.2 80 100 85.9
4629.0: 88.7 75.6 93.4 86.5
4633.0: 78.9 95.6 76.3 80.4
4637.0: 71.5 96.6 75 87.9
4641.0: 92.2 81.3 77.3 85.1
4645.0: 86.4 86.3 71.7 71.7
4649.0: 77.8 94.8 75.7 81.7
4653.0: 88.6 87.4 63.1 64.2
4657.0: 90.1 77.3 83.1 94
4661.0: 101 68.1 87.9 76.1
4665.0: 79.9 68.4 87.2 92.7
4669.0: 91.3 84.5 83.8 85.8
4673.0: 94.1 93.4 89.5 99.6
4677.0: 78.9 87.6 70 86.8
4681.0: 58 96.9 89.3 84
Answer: -2.2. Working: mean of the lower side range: 86.4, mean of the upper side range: 83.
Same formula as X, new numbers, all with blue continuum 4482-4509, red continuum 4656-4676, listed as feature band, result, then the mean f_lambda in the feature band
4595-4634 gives -1.5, 89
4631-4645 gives 0.3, 83.9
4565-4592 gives -1.8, 91.5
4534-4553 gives 0.6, 83.5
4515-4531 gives -0.8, 90.5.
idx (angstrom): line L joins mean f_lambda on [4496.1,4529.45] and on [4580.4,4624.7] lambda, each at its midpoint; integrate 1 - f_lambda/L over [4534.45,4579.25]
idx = 2.4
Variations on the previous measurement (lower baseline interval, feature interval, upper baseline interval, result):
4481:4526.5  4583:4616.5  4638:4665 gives -0.8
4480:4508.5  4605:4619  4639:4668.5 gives -1.2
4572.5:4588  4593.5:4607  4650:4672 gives 1.1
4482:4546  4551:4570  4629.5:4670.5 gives 0.4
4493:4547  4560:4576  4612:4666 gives -0.3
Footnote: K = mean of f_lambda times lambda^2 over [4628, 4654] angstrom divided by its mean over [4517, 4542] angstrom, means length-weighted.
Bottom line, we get 1.02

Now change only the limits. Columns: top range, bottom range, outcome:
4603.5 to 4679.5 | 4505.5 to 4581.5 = 1.02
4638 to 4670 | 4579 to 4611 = 0.97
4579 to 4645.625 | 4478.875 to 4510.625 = 1.06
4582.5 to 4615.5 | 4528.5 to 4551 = 1.10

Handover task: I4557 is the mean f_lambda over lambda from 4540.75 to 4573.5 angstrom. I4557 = 85.4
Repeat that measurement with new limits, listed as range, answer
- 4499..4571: 87.3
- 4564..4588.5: 91.8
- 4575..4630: 88.9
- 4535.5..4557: 83.2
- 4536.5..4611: 86.6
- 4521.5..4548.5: 83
